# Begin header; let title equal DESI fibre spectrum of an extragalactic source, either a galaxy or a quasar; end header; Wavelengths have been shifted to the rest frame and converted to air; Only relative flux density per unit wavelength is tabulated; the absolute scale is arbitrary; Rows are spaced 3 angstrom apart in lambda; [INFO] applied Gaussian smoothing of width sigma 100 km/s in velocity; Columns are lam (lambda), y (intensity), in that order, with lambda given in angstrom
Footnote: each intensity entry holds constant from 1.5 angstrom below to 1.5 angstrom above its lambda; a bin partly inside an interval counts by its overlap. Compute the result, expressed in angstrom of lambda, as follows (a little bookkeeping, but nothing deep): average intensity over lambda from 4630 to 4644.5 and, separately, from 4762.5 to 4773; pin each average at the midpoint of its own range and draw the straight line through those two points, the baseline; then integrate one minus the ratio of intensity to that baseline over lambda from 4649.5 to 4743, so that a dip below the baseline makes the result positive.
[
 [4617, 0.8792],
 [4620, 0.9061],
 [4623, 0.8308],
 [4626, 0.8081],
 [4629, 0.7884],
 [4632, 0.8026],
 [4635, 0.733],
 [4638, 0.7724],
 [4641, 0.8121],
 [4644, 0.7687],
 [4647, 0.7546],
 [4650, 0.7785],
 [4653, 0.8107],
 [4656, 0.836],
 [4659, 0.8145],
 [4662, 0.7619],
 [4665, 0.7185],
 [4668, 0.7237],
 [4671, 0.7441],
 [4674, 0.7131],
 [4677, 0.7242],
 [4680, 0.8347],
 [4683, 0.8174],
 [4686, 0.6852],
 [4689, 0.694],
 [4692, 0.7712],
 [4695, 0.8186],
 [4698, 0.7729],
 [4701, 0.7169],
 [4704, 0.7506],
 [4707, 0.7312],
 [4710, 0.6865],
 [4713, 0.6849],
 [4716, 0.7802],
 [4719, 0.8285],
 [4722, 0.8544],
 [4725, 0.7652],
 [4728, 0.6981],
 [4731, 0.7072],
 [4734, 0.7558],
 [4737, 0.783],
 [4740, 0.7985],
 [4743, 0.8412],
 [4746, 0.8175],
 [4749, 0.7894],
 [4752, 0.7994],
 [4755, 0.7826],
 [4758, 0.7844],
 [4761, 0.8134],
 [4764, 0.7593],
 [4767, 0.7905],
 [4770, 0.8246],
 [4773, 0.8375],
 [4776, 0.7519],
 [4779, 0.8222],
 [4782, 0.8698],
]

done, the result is 3.1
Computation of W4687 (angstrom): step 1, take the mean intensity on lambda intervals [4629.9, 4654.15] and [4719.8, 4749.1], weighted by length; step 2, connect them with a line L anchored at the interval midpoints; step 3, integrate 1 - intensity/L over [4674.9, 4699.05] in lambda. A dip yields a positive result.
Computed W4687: 0.5 angstrom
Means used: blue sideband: 0.779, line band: 0.763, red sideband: 0.782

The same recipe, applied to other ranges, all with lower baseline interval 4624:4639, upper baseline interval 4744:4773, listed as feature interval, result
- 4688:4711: 1.3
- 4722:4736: 0.9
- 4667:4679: 0.9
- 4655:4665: 0.0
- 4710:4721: 0.5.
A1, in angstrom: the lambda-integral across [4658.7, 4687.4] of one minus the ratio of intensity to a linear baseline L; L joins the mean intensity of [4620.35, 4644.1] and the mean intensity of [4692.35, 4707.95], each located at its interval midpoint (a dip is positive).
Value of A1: 0.9 angstrom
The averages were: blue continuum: 0.796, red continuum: 0.76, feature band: 0.751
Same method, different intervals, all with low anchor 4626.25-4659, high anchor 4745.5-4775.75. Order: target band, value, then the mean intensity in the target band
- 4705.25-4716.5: 1.1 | 0.716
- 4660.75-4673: 0.8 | 0.736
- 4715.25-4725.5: -0.2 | 0.813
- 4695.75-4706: 0.5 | 0.751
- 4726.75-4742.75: 0.8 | 0.757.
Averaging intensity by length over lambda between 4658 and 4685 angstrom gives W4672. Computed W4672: 0.759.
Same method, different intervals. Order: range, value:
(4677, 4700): 0.766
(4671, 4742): 0.756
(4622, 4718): 0.764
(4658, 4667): 0.76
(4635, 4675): 0.769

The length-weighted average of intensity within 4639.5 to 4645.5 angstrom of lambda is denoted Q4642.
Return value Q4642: 0.79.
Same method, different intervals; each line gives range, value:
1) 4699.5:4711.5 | 0.721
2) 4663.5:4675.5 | 0.725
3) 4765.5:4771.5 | 0.808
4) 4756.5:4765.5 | 0.786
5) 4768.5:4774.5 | 0.831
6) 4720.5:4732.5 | 0.756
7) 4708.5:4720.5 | 0.745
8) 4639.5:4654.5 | 0.785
